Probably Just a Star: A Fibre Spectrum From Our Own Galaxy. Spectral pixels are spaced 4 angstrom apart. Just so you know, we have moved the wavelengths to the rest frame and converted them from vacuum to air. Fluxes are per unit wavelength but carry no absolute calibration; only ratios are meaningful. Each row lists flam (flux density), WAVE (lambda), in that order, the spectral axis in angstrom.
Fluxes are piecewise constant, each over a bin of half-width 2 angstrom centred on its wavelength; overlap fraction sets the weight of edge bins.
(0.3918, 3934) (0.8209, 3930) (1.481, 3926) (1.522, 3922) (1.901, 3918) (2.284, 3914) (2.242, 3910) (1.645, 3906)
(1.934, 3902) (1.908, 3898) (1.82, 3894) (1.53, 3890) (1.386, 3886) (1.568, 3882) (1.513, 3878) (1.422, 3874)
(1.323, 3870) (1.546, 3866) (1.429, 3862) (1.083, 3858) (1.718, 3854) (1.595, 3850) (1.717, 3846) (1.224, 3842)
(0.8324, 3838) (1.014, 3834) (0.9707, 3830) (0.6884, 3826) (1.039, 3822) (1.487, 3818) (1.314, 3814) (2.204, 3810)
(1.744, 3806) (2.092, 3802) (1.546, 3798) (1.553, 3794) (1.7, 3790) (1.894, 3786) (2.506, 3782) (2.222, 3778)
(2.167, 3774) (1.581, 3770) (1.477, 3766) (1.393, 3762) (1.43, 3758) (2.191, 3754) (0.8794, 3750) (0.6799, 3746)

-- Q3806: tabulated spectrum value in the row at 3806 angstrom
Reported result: 1.744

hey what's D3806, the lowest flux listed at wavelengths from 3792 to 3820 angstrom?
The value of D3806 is 1.314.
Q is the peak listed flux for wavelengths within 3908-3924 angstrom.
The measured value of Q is 2.284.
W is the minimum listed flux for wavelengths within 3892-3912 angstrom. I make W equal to 1.645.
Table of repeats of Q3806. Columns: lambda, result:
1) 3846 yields 1.717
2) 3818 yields 1.487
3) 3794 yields 1.553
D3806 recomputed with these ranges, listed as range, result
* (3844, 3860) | 1.083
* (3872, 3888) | 1.386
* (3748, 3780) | 0.8794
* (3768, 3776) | 1.581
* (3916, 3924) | 1.522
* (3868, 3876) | 1.323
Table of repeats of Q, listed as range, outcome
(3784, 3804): 2.092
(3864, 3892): 1.568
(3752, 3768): 2.191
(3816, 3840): 1.487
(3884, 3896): 1.82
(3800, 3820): 2.204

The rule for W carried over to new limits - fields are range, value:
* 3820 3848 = 0.6884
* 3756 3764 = 1.393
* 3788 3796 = 1.553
